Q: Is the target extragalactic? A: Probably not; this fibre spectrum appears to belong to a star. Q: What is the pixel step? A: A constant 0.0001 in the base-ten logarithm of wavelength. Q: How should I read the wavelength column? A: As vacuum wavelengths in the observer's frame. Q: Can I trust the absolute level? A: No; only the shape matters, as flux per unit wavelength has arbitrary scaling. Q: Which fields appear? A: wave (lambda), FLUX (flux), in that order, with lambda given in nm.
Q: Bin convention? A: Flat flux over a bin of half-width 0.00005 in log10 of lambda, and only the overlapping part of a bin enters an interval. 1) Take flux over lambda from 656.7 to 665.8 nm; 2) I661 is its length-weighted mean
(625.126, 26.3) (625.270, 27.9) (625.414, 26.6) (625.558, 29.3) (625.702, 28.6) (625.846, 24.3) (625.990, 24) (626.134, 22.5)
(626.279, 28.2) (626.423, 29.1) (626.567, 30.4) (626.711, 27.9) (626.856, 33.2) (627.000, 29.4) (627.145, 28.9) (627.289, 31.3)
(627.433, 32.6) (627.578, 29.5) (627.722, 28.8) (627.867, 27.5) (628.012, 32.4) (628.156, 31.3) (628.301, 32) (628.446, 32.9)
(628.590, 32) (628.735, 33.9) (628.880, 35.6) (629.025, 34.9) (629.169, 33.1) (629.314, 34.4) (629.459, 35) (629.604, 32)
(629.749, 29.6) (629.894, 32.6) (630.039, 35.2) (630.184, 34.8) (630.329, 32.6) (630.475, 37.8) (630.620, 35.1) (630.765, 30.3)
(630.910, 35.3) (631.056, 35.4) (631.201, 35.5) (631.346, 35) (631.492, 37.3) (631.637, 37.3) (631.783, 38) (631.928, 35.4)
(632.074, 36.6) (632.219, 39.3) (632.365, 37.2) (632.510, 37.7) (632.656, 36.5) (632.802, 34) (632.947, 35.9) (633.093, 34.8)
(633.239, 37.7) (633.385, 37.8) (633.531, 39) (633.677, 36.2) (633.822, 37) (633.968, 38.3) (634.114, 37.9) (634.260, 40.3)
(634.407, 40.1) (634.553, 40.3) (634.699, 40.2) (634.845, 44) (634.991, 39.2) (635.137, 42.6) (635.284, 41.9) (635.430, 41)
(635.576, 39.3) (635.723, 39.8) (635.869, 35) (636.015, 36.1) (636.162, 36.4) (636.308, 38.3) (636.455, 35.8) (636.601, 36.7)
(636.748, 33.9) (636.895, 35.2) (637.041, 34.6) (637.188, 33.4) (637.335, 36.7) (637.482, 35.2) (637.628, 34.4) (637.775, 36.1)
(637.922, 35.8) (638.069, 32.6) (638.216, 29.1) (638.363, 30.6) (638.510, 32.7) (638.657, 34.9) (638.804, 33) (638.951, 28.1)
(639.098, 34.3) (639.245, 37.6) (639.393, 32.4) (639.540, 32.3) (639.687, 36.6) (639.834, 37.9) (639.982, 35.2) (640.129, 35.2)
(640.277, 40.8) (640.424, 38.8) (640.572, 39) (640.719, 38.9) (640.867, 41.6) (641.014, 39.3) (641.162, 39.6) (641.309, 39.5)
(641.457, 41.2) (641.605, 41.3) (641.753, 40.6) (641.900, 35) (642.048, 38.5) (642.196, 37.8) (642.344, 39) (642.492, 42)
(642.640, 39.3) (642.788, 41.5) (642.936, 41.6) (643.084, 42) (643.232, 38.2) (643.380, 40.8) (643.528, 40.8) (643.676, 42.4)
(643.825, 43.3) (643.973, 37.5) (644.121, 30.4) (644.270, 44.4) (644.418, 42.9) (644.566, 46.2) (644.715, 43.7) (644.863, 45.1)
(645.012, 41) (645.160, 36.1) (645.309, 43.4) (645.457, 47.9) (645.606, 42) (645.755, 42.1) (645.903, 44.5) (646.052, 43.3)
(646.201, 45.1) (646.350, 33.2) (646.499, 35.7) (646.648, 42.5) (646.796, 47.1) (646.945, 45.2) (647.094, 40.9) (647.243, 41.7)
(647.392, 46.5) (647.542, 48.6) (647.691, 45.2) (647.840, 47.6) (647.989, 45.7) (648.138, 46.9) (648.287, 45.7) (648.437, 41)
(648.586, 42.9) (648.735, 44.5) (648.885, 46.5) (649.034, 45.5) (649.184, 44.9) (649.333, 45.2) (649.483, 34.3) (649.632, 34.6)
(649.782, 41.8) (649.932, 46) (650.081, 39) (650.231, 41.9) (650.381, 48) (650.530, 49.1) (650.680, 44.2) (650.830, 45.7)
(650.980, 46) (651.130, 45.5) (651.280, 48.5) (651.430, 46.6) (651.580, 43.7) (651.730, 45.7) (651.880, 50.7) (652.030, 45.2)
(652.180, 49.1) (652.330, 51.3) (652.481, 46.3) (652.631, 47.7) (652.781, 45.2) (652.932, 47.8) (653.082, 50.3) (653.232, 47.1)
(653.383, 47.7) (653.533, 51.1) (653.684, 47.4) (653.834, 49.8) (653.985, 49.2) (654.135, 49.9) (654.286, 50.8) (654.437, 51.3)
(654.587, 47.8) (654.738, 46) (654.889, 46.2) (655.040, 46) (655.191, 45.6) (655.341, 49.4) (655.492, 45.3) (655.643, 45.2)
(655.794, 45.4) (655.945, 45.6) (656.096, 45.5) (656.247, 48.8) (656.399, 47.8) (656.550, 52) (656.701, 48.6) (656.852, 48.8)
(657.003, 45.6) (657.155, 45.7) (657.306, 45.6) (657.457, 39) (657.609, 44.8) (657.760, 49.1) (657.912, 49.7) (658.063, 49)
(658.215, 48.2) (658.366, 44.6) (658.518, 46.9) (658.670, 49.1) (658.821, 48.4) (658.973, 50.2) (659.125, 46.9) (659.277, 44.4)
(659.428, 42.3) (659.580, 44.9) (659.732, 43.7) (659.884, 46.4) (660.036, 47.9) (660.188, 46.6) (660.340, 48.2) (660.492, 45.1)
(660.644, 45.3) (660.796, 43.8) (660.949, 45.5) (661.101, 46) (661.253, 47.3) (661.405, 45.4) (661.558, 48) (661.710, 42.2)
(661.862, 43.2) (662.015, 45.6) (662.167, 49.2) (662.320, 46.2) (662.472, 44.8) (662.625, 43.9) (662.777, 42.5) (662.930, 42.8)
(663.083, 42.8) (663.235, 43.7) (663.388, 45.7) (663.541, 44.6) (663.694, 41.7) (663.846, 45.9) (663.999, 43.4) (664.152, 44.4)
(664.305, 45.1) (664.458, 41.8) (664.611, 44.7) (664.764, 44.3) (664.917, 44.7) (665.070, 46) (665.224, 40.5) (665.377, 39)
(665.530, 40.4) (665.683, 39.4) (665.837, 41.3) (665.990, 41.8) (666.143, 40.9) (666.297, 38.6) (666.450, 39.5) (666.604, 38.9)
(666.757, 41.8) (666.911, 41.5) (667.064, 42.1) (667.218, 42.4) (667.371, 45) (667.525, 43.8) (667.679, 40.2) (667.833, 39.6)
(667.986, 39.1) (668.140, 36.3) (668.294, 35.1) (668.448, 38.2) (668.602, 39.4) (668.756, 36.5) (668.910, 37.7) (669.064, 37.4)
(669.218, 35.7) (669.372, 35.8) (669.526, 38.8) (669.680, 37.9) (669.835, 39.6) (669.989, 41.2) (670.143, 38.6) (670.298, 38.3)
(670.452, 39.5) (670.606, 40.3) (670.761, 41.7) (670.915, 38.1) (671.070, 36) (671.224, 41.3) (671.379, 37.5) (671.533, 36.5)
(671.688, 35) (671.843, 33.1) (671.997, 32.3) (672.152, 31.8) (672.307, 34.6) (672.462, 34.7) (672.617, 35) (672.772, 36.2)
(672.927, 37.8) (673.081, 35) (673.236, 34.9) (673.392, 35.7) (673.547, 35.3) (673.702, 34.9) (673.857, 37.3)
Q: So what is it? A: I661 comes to 45.1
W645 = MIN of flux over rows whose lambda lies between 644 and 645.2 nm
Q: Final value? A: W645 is 30.4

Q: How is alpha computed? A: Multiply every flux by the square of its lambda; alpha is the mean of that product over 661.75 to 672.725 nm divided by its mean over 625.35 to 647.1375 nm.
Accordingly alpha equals 1.2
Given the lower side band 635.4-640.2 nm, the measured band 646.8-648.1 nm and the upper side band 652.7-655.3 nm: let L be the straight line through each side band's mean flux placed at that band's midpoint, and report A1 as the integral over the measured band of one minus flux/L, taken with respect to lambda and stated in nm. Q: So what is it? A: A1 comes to -0.07 nm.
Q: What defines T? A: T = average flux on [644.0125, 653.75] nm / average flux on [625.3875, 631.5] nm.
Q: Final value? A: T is 1.4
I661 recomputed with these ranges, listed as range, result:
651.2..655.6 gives 47.9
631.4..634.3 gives 37.2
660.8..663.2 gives 45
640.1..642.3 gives 39.2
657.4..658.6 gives 46.5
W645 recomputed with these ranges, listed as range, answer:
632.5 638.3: 29.1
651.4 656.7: 43.7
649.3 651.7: 34.3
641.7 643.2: 35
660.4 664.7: 41.7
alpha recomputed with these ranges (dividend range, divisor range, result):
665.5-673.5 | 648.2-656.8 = 0.87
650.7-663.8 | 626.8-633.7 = 1.48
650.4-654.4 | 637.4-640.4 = 1.45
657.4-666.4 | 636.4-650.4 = 1.19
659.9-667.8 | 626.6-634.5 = 1.40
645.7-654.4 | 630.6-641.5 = 1.29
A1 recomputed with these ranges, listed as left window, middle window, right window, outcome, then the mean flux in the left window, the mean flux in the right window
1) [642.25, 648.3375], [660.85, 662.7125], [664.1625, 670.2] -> -0.22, 42.4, 40.3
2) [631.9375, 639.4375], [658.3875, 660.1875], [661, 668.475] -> -0.21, 36.5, 42.7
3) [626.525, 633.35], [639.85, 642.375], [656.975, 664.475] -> -0.06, 33.8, 45.5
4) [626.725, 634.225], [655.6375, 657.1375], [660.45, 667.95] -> -0.22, 34.4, 43.3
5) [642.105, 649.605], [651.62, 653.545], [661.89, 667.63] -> -0.24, 42.4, 43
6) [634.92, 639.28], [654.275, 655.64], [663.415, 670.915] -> -0.31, 35.7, 40.6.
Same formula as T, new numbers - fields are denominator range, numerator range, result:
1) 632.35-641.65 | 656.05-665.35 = 1.23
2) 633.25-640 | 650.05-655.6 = 1.30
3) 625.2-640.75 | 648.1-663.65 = 1.33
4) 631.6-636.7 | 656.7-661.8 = 1.21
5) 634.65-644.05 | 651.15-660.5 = 1.26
